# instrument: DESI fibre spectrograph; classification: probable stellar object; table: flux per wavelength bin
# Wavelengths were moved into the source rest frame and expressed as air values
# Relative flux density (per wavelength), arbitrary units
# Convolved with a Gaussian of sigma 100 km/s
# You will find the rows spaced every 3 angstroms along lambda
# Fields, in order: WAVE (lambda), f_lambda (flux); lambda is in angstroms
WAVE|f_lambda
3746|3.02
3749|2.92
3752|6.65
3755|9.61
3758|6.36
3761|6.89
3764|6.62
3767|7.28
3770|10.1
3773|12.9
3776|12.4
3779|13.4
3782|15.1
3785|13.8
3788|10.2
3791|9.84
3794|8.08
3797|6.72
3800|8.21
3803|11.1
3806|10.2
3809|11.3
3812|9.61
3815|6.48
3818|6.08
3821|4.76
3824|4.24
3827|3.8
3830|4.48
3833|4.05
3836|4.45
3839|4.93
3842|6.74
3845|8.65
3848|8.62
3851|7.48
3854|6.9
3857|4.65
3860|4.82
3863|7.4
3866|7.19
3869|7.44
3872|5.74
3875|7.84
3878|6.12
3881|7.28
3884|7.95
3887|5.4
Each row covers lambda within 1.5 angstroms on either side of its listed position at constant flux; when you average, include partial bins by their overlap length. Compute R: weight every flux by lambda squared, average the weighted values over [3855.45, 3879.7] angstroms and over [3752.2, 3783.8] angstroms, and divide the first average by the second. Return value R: 0.68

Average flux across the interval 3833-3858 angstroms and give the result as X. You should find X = 6.44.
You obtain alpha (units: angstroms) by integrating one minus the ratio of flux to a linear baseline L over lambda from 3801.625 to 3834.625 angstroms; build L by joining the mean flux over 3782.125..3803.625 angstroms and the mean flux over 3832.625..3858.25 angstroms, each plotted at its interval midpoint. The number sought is 6.1 angstroms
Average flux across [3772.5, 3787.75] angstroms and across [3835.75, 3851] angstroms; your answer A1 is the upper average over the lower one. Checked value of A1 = 0.5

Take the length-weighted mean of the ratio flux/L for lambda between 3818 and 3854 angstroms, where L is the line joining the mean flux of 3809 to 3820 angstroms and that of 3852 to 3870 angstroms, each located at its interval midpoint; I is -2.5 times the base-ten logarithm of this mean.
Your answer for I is 0.23 mag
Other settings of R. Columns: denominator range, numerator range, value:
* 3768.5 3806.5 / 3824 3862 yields 0.54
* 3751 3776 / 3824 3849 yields 0.67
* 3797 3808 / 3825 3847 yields 0.57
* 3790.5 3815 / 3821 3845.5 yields 0.55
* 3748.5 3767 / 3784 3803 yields 1.43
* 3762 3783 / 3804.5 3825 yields 0.71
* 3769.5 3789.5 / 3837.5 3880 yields 0.56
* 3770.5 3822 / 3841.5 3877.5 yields 0.71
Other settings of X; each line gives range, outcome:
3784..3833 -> 7.88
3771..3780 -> 12.7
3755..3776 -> 8.74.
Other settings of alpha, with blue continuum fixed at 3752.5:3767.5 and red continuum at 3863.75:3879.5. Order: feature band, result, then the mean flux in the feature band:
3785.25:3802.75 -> -4.8 angstroms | 9.16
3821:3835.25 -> 5.7 angstroms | 4.22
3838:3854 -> -0.8 angstroms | 7.32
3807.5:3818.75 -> -2.2 angstroms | 8.52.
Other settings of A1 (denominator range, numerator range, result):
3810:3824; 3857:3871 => 0.97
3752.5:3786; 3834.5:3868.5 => 0.64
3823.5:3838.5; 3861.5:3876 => 1.67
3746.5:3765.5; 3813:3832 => 0.80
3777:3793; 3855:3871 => 0.51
